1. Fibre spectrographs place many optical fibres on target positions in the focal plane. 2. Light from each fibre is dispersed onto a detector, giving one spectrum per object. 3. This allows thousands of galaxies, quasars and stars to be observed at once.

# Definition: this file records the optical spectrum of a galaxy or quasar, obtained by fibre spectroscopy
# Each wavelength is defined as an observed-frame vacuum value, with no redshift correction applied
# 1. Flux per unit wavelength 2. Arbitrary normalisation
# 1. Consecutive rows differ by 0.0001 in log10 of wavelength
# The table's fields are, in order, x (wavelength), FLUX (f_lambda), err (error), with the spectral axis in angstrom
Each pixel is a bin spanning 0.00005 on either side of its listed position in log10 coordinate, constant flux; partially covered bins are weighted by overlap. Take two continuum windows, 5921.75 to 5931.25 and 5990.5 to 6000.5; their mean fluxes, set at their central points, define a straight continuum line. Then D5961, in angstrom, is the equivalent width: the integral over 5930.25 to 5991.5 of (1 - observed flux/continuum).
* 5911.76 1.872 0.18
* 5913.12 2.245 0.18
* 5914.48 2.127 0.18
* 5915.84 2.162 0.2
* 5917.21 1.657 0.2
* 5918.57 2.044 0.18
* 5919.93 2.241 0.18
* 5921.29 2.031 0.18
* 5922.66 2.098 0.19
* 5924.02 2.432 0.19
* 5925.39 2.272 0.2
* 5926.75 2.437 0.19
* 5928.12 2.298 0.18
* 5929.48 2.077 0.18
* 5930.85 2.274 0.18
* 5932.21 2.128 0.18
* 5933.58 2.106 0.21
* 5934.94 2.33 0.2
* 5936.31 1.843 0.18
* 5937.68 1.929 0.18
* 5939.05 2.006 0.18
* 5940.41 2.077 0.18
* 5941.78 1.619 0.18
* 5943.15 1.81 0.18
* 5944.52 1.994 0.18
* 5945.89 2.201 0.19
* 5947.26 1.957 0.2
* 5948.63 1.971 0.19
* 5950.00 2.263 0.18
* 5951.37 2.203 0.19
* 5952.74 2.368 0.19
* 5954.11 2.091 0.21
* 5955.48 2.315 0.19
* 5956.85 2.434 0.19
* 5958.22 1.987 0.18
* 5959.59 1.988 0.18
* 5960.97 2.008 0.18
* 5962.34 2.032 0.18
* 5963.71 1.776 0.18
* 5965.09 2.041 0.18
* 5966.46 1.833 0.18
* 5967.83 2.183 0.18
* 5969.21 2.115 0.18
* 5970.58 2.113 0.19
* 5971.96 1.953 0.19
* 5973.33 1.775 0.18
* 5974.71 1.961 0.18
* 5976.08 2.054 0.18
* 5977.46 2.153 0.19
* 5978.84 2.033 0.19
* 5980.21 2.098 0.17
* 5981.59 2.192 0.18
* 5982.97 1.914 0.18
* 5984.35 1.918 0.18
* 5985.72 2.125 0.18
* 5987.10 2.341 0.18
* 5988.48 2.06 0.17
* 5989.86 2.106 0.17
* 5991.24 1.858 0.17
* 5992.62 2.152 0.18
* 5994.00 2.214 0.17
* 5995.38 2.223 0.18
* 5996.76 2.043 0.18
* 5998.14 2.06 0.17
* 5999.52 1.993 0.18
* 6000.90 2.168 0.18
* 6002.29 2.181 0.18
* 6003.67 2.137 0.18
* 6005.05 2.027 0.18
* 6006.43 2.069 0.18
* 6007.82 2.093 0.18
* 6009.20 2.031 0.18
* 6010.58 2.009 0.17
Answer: 3.2 angstrom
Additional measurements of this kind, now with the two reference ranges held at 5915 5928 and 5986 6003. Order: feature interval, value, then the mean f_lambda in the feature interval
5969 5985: 0.79 angstrom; 2.02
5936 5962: 1.01 angstrom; 2.06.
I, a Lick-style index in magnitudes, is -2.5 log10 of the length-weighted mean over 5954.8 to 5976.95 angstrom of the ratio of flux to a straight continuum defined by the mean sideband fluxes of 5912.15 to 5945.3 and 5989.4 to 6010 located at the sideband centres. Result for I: 0.03 mag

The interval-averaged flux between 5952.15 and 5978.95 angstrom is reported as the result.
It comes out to 2.06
